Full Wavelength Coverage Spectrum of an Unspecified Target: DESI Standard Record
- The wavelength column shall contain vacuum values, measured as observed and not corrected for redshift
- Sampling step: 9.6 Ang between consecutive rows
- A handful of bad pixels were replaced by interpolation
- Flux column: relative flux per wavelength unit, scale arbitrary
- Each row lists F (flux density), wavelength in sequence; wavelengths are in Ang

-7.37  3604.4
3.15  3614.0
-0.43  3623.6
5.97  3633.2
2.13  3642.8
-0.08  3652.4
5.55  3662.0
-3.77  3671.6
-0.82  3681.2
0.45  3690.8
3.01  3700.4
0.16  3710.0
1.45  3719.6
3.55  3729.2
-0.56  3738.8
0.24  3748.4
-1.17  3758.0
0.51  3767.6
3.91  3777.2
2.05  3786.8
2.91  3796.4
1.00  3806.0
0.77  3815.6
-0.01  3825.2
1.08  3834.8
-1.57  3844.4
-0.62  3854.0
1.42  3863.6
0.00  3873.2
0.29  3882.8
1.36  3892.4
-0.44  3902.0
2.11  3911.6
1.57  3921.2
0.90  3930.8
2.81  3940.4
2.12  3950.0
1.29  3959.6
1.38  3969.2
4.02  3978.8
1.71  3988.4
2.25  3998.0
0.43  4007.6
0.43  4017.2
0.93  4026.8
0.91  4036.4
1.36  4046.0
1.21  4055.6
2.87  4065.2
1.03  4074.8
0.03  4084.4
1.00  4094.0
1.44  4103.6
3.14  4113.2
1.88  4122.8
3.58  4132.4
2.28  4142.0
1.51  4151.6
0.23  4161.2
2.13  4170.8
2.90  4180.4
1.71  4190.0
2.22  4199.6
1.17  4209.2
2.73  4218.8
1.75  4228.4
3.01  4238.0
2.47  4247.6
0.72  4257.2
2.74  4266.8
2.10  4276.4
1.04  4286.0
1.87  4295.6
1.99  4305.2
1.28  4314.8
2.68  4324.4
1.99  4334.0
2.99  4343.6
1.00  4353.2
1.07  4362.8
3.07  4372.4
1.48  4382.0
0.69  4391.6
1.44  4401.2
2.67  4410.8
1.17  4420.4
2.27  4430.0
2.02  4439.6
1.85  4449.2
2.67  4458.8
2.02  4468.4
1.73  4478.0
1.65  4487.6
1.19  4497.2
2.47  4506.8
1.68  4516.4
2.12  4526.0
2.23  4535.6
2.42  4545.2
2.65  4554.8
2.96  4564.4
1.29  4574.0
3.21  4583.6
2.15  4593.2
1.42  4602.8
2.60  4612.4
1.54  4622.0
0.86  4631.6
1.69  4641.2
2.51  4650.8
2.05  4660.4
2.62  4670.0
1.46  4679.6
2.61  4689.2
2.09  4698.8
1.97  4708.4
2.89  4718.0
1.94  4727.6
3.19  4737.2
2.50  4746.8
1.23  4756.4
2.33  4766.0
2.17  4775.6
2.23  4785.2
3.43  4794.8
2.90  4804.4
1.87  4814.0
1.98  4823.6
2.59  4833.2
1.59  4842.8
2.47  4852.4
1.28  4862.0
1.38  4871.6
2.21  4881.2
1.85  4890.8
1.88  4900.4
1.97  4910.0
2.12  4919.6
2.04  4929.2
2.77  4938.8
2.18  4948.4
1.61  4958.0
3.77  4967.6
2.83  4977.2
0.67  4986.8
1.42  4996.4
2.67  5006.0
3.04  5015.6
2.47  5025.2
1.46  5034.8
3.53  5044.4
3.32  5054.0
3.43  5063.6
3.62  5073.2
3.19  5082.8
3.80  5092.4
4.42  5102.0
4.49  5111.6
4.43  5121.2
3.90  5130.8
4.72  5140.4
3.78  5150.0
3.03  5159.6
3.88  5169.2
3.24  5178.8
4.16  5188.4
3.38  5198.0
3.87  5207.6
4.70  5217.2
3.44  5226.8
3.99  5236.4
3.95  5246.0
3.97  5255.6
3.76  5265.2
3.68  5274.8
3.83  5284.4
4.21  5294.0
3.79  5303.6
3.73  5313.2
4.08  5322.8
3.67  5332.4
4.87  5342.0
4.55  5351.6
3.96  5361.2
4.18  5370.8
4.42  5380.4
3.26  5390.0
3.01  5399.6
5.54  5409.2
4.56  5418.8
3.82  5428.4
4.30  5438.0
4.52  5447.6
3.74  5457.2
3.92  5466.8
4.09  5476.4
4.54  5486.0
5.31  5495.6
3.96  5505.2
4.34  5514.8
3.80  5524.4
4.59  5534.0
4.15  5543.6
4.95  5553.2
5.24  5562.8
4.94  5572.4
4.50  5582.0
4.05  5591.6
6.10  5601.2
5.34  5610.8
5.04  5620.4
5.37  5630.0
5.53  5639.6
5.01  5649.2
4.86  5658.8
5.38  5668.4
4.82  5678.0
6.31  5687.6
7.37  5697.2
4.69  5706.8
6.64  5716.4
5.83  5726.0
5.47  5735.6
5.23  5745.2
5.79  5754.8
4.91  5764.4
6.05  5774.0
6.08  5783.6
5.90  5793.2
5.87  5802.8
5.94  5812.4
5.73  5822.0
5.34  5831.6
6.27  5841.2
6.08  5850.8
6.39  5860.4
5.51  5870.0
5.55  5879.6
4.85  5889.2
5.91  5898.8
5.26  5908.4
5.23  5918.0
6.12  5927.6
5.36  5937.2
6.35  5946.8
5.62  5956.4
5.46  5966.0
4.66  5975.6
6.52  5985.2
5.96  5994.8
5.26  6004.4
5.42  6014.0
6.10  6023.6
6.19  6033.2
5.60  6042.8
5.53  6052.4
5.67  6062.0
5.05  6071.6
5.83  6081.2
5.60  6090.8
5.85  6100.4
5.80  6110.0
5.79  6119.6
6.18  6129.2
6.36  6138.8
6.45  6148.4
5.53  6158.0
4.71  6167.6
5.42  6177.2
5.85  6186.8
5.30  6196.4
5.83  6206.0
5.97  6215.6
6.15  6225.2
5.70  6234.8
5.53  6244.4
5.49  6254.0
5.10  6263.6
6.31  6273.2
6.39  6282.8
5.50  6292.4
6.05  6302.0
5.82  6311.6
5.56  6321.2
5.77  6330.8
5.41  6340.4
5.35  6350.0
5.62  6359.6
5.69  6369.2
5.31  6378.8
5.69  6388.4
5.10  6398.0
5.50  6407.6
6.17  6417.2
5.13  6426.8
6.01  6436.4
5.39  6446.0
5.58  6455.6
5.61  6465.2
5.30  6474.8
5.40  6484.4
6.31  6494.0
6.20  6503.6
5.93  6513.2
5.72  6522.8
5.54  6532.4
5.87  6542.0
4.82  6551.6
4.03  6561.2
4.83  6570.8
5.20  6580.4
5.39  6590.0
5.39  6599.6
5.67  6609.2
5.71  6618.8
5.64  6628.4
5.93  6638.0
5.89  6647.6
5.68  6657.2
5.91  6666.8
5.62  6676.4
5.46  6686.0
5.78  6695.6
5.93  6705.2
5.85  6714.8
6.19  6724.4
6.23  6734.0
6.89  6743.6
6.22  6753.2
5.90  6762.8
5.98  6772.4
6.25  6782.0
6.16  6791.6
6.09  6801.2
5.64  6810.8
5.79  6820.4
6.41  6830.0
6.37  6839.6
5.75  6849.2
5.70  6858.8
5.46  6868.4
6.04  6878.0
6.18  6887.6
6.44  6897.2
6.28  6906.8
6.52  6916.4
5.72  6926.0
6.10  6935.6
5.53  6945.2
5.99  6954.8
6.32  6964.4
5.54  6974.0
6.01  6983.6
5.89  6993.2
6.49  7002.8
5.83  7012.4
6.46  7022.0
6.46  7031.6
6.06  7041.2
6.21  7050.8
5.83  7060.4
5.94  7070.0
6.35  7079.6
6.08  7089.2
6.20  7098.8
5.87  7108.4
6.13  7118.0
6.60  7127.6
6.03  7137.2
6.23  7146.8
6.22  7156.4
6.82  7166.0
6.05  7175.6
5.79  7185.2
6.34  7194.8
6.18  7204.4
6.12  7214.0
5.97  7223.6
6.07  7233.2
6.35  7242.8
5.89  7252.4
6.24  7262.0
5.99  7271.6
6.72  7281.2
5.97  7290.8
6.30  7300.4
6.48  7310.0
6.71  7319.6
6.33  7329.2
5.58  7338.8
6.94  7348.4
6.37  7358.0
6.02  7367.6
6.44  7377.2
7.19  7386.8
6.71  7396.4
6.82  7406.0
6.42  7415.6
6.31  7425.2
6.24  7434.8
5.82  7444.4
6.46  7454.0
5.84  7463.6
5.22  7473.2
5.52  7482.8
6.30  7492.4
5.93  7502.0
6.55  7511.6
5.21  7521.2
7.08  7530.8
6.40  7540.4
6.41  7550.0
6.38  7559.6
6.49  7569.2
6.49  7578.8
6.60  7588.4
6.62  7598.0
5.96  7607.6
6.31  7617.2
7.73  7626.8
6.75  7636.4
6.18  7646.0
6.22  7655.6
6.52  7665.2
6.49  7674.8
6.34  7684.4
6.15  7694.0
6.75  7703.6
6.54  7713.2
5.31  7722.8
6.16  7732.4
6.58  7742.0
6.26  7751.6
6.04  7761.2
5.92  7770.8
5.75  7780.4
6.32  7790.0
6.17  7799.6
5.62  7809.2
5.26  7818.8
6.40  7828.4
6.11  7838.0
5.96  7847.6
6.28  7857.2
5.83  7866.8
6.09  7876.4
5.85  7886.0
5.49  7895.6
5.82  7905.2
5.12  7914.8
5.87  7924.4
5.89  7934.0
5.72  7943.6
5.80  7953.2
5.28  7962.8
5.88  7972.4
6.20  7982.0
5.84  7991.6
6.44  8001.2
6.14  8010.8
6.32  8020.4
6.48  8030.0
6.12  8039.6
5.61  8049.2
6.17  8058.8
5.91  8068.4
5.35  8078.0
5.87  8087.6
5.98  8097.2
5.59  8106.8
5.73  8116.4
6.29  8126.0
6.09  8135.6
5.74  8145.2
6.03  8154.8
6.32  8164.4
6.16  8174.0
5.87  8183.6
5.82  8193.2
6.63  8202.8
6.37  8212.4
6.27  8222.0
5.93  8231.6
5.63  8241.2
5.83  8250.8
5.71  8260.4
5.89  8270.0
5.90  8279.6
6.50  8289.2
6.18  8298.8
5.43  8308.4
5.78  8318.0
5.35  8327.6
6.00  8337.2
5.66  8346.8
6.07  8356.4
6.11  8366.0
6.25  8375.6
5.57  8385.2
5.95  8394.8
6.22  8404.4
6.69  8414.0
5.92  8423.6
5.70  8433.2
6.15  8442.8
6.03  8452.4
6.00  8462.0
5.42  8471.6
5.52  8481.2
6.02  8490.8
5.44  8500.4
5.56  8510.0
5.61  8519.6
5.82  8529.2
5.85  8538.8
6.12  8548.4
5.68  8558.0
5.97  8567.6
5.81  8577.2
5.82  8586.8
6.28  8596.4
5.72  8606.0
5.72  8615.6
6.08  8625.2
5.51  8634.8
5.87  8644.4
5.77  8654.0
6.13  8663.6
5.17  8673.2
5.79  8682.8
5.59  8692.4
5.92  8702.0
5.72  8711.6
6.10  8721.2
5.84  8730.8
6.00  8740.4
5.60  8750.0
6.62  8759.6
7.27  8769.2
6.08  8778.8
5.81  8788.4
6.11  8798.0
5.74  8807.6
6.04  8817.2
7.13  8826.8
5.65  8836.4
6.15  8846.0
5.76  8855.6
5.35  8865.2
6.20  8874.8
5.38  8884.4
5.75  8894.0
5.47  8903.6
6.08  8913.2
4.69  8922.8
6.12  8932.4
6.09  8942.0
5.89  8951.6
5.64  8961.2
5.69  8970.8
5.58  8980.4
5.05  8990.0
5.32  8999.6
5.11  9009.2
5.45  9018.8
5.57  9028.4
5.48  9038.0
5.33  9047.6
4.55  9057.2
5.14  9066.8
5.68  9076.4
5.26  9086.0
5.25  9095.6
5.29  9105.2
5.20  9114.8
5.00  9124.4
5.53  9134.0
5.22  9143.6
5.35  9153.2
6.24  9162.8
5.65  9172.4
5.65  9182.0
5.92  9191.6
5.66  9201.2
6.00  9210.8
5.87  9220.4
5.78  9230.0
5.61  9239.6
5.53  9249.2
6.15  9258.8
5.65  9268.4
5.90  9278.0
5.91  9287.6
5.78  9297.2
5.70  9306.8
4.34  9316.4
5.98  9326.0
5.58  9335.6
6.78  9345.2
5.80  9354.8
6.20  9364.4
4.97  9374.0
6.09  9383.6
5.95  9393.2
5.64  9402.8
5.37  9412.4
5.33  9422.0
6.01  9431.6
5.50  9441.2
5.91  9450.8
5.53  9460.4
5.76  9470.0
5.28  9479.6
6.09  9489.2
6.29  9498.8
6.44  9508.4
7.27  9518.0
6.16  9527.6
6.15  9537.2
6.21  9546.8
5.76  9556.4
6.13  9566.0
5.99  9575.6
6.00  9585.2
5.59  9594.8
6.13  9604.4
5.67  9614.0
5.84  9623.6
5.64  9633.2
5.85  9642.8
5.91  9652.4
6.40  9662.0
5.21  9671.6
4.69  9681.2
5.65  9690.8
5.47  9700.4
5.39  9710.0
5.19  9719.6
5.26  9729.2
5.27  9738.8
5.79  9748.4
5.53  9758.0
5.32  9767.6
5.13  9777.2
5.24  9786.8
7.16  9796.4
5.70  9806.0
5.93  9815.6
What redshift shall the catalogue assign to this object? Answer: 0.268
